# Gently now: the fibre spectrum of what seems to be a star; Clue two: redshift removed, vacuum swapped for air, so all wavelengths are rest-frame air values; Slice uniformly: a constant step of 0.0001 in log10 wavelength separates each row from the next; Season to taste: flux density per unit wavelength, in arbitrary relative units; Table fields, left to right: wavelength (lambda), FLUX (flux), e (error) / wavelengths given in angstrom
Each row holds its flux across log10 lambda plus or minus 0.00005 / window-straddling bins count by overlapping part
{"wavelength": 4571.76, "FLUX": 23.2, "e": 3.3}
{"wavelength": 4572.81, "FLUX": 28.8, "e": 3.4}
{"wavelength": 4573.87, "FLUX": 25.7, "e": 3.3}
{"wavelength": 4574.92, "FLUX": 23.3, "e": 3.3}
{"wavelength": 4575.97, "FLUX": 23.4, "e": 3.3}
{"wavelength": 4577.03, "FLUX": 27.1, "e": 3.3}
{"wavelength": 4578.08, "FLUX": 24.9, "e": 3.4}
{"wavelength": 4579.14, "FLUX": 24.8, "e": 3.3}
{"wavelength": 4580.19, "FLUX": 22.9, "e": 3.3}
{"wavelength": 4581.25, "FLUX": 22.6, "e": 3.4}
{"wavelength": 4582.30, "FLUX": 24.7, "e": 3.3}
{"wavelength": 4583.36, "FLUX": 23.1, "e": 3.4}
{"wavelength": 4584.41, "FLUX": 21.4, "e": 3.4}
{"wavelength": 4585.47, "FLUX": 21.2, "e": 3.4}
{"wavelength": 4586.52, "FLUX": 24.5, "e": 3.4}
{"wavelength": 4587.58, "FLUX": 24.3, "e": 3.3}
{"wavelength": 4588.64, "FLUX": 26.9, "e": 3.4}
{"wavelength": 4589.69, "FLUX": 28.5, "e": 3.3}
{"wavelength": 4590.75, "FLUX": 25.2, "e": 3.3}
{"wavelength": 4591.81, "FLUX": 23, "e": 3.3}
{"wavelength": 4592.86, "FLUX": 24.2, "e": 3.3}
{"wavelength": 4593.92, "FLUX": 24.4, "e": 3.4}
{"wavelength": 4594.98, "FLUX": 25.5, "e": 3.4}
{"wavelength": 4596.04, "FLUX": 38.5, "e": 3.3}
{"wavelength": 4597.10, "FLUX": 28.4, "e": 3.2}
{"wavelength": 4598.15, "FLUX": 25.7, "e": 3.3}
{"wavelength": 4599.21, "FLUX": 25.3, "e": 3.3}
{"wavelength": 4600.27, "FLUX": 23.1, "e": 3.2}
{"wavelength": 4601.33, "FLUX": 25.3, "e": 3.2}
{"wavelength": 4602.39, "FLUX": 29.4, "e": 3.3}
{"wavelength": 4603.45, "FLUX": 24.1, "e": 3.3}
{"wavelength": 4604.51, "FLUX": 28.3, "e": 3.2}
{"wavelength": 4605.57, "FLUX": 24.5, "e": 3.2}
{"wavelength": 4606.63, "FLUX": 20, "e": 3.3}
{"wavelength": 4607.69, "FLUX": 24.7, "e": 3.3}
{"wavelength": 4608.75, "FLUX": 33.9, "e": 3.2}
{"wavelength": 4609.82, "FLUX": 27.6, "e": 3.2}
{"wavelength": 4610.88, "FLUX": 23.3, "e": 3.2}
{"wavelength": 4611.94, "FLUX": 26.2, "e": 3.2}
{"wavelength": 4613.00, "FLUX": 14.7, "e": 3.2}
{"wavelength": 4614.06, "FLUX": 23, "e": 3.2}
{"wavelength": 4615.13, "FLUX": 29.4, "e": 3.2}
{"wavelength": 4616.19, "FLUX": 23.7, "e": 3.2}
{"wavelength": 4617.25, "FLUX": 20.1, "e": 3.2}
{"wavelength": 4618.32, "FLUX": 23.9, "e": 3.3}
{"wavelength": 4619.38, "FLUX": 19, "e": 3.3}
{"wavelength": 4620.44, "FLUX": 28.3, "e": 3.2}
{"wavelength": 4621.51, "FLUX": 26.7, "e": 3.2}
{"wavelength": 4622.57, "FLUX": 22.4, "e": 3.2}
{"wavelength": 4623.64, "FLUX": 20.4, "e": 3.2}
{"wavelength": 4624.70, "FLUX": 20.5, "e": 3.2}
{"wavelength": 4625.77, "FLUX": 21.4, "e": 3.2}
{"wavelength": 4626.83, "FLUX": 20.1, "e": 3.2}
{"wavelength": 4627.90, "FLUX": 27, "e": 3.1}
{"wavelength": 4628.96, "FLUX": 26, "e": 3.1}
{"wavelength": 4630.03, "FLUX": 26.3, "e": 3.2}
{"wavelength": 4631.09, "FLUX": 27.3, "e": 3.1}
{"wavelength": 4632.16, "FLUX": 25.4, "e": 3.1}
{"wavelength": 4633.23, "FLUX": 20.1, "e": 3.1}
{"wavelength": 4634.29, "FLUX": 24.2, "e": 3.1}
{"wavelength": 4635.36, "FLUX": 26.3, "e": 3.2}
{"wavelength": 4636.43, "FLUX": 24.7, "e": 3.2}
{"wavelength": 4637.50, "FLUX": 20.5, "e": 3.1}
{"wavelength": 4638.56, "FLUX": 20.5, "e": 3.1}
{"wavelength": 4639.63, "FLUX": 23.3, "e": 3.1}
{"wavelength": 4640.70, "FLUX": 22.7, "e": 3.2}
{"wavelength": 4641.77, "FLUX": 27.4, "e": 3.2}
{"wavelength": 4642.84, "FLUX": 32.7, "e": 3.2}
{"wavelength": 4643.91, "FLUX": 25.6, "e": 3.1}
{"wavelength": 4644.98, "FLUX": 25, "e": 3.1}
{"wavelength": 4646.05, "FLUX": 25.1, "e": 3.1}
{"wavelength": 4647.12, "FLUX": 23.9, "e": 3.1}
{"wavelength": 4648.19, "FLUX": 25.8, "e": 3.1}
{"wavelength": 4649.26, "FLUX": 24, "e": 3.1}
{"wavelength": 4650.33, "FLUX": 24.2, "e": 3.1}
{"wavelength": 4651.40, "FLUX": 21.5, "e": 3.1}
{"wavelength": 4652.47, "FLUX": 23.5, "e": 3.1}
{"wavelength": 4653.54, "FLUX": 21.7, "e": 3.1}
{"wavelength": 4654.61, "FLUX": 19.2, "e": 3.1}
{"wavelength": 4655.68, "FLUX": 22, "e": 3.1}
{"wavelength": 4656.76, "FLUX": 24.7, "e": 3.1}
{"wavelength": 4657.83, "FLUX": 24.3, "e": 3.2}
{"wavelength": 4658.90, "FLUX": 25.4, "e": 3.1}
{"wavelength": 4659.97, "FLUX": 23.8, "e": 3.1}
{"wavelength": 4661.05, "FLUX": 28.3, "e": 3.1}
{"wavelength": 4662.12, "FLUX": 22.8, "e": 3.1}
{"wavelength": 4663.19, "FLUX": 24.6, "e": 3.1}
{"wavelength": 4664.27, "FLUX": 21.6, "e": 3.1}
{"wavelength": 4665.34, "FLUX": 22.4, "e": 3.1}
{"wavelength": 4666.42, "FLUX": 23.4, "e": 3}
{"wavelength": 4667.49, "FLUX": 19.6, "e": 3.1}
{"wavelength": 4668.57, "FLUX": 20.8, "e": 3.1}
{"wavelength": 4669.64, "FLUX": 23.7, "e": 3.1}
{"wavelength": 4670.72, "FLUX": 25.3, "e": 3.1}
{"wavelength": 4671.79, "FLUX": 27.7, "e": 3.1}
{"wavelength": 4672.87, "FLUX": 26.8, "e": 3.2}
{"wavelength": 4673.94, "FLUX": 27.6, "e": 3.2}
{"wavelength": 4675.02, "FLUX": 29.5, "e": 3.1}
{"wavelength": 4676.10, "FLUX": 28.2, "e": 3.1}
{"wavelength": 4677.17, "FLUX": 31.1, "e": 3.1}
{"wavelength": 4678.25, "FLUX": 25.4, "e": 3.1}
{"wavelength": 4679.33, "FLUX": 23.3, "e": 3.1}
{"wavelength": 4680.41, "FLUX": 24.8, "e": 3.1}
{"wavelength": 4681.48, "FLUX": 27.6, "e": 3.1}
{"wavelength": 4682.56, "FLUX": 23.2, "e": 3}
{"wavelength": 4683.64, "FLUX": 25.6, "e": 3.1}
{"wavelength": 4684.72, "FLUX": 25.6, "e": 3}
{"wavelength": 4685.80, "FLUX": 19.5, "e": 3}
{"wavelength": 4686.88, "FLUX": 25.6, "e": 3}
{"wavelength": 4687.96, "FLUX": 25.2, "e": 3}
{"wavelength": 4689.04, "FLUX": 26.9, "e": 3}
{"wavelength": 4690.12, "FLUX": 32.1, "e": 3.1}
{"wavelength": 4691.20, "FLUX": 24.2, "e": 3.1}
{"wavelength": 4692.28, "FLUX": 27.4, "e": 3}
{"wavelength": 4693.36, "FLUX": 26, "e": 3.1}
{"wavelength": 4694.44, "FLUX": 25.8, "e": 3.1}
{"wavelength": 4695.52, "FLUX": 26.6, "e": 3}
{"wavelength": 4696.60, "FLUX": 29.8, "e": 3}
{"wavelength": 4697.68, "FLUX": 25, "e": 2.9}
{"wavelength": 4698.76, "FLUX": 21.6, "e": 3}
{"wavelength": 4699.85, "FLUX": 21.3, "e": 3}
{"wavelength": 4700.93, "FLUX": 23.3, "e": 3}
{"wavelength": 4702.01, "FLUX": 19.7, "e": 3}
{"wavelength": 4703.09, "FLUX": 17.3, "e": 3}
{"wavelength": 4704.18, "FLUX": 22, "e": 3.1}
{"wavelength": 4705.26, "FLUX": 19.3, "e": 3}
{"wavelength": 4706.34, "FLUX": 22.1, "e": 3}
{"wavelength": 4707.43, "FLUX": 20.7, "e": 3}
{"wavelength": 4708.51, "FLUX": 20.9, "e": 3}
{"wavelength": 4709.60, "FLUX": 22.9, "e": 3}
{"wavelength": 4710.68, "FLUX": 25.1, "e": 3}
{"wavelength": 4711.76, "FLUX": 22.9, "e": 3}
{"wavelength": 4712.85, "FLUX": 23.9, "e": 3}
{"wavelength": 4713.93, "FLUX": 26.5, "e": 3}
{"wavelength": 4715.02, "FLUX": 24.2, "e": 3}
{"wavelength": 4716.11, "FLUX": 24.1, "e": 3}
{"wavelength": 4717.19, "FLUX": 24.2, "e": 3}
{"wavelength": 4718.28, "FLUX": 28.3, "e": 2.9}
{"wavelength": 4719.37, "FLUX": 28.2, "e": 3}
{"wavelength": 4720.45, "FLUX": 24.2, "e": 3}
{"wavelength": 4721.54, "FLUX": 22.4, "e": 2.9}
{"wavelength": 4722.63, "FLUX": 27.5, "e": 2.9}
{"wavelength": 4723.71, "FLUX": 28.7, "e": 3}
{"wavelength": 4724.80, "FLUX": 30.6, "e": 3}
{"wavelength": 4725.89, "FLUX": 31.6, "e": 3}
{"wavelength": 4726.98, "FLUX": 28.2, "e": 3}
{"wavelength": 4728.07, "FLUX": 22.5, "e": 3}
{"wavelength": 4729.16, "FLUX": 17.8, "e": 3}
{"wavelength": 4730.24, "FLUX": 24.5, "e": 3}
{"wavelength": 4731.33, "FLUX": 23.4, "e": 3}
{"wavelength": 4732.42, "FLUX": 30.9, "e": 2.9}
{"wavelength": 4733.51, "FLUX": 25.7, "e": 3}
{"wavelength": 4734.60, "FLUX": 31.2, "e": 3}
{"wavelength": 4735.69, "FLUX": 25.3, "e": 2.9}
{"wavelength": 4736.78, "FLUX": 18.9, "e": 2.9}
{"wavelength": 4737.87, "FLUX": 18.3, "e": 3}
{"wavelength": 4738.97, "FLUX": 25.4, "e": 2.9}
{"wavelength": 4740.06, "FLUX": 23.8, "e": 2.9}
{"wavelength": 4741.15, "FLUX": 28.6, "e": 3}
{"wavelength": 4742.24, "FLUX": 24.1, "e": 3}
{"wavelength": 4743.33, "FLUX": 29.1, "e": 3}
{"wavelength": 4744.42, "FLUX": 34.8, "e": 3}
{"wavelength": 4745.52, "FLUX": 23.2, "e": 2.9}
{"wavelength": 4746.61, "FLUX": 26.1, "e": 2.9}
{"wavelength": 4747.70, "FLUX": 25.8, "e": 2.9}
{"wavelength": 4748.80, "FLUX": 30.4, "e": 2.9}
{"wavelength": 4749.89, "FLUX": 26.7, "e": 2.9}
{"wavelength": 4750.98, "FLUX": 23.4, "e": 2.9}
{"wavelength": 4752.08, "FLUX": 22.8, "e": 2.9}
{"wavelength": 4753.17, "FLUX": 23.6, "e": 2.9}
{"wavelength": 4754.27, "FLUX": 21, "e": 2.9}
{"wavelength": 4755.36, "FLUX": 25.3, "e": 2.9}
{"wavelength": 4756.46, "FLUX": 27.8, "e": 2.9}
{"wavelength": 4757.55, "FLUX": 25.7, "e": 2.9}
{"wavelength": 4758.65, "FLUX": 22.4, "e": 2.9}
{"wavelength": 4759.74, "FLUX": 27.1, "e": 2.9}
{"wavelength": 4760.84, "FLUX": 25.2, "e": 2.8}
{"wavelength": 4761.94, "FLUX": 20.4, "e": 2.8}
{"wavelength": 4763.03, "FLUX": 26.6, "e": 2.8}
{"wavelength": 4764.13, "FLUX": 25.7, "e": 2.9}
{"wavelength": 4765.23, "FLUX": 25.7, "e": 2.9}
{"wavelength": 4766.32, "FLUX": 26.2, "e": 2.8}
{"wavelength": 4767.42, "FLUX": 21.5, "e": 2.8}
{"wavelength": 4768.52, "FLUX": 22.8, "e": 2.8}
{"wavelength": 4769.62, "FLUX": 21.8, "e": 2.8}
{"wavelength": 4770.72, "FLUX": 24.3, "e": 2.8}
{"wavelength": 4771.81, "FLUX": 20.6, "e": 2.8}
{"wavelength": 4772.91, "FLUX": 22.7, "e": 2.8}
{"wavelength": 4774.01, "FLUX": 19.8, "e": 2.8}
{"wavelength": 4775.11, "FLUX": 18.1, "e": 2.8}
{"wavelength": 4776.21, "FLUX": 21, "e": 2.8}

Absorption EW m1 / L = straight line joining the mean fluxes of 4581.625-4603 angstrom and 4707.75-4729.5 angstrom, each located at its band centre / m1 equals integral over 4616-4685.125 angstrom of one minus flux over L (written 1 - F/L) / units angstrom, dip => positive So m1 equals 3.1 angstrom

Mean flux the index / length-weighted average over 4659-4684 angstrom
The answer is 25.1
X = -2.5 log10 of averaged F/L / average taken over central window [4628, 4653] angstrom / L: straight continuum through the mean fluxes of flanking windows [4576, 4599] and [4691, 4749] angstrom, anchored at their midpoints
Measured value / 0.02 mag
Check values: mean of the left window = 25.3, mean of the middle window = 24.7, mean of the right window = 24.9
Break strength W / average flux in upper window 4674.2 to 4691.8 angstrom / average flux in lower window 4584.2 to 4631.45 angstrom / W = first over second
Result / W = 1.05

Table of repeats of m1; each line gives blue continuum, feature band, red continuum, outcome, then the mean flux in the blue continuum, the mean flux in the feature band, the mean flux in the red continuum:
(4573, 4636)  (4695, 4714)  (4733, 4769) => 1.74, 24.7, 22.7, 25.2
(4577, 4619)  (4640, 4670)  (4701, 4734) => 0.94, 25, 23.9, 24.3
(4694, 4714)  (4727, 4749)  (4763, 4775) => -2.37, 22.9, 25.5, 23.1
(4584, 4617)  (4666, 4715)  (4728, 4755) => 1.42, 25.4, 24.5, 25.1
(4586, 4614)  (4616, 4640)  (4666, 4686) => 2.03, 25.7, 23.4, 25.3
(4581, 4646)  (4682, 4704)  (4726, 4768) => 0.40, 24.7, 24.5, 25.2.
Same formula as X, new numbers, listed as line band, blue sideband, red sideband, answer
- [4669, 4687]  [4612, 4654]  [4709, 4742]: -0.06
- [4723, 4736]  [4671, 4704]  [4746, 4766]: -0.06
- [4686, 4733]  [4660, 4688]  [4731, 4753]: 0.03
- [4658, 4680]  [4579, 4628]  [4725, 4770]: -0.01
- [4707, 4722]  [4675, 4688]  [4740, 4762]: 0.06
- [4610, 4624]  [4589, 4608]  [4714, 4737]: 0.12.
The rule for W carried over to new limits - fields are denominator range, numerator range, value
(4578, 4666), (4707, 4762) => 1.03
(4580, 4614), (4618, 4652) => 0.96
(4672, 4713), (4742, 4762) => 1.04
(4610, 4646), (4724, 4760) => 1.07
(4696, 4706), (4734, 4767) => 1.14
